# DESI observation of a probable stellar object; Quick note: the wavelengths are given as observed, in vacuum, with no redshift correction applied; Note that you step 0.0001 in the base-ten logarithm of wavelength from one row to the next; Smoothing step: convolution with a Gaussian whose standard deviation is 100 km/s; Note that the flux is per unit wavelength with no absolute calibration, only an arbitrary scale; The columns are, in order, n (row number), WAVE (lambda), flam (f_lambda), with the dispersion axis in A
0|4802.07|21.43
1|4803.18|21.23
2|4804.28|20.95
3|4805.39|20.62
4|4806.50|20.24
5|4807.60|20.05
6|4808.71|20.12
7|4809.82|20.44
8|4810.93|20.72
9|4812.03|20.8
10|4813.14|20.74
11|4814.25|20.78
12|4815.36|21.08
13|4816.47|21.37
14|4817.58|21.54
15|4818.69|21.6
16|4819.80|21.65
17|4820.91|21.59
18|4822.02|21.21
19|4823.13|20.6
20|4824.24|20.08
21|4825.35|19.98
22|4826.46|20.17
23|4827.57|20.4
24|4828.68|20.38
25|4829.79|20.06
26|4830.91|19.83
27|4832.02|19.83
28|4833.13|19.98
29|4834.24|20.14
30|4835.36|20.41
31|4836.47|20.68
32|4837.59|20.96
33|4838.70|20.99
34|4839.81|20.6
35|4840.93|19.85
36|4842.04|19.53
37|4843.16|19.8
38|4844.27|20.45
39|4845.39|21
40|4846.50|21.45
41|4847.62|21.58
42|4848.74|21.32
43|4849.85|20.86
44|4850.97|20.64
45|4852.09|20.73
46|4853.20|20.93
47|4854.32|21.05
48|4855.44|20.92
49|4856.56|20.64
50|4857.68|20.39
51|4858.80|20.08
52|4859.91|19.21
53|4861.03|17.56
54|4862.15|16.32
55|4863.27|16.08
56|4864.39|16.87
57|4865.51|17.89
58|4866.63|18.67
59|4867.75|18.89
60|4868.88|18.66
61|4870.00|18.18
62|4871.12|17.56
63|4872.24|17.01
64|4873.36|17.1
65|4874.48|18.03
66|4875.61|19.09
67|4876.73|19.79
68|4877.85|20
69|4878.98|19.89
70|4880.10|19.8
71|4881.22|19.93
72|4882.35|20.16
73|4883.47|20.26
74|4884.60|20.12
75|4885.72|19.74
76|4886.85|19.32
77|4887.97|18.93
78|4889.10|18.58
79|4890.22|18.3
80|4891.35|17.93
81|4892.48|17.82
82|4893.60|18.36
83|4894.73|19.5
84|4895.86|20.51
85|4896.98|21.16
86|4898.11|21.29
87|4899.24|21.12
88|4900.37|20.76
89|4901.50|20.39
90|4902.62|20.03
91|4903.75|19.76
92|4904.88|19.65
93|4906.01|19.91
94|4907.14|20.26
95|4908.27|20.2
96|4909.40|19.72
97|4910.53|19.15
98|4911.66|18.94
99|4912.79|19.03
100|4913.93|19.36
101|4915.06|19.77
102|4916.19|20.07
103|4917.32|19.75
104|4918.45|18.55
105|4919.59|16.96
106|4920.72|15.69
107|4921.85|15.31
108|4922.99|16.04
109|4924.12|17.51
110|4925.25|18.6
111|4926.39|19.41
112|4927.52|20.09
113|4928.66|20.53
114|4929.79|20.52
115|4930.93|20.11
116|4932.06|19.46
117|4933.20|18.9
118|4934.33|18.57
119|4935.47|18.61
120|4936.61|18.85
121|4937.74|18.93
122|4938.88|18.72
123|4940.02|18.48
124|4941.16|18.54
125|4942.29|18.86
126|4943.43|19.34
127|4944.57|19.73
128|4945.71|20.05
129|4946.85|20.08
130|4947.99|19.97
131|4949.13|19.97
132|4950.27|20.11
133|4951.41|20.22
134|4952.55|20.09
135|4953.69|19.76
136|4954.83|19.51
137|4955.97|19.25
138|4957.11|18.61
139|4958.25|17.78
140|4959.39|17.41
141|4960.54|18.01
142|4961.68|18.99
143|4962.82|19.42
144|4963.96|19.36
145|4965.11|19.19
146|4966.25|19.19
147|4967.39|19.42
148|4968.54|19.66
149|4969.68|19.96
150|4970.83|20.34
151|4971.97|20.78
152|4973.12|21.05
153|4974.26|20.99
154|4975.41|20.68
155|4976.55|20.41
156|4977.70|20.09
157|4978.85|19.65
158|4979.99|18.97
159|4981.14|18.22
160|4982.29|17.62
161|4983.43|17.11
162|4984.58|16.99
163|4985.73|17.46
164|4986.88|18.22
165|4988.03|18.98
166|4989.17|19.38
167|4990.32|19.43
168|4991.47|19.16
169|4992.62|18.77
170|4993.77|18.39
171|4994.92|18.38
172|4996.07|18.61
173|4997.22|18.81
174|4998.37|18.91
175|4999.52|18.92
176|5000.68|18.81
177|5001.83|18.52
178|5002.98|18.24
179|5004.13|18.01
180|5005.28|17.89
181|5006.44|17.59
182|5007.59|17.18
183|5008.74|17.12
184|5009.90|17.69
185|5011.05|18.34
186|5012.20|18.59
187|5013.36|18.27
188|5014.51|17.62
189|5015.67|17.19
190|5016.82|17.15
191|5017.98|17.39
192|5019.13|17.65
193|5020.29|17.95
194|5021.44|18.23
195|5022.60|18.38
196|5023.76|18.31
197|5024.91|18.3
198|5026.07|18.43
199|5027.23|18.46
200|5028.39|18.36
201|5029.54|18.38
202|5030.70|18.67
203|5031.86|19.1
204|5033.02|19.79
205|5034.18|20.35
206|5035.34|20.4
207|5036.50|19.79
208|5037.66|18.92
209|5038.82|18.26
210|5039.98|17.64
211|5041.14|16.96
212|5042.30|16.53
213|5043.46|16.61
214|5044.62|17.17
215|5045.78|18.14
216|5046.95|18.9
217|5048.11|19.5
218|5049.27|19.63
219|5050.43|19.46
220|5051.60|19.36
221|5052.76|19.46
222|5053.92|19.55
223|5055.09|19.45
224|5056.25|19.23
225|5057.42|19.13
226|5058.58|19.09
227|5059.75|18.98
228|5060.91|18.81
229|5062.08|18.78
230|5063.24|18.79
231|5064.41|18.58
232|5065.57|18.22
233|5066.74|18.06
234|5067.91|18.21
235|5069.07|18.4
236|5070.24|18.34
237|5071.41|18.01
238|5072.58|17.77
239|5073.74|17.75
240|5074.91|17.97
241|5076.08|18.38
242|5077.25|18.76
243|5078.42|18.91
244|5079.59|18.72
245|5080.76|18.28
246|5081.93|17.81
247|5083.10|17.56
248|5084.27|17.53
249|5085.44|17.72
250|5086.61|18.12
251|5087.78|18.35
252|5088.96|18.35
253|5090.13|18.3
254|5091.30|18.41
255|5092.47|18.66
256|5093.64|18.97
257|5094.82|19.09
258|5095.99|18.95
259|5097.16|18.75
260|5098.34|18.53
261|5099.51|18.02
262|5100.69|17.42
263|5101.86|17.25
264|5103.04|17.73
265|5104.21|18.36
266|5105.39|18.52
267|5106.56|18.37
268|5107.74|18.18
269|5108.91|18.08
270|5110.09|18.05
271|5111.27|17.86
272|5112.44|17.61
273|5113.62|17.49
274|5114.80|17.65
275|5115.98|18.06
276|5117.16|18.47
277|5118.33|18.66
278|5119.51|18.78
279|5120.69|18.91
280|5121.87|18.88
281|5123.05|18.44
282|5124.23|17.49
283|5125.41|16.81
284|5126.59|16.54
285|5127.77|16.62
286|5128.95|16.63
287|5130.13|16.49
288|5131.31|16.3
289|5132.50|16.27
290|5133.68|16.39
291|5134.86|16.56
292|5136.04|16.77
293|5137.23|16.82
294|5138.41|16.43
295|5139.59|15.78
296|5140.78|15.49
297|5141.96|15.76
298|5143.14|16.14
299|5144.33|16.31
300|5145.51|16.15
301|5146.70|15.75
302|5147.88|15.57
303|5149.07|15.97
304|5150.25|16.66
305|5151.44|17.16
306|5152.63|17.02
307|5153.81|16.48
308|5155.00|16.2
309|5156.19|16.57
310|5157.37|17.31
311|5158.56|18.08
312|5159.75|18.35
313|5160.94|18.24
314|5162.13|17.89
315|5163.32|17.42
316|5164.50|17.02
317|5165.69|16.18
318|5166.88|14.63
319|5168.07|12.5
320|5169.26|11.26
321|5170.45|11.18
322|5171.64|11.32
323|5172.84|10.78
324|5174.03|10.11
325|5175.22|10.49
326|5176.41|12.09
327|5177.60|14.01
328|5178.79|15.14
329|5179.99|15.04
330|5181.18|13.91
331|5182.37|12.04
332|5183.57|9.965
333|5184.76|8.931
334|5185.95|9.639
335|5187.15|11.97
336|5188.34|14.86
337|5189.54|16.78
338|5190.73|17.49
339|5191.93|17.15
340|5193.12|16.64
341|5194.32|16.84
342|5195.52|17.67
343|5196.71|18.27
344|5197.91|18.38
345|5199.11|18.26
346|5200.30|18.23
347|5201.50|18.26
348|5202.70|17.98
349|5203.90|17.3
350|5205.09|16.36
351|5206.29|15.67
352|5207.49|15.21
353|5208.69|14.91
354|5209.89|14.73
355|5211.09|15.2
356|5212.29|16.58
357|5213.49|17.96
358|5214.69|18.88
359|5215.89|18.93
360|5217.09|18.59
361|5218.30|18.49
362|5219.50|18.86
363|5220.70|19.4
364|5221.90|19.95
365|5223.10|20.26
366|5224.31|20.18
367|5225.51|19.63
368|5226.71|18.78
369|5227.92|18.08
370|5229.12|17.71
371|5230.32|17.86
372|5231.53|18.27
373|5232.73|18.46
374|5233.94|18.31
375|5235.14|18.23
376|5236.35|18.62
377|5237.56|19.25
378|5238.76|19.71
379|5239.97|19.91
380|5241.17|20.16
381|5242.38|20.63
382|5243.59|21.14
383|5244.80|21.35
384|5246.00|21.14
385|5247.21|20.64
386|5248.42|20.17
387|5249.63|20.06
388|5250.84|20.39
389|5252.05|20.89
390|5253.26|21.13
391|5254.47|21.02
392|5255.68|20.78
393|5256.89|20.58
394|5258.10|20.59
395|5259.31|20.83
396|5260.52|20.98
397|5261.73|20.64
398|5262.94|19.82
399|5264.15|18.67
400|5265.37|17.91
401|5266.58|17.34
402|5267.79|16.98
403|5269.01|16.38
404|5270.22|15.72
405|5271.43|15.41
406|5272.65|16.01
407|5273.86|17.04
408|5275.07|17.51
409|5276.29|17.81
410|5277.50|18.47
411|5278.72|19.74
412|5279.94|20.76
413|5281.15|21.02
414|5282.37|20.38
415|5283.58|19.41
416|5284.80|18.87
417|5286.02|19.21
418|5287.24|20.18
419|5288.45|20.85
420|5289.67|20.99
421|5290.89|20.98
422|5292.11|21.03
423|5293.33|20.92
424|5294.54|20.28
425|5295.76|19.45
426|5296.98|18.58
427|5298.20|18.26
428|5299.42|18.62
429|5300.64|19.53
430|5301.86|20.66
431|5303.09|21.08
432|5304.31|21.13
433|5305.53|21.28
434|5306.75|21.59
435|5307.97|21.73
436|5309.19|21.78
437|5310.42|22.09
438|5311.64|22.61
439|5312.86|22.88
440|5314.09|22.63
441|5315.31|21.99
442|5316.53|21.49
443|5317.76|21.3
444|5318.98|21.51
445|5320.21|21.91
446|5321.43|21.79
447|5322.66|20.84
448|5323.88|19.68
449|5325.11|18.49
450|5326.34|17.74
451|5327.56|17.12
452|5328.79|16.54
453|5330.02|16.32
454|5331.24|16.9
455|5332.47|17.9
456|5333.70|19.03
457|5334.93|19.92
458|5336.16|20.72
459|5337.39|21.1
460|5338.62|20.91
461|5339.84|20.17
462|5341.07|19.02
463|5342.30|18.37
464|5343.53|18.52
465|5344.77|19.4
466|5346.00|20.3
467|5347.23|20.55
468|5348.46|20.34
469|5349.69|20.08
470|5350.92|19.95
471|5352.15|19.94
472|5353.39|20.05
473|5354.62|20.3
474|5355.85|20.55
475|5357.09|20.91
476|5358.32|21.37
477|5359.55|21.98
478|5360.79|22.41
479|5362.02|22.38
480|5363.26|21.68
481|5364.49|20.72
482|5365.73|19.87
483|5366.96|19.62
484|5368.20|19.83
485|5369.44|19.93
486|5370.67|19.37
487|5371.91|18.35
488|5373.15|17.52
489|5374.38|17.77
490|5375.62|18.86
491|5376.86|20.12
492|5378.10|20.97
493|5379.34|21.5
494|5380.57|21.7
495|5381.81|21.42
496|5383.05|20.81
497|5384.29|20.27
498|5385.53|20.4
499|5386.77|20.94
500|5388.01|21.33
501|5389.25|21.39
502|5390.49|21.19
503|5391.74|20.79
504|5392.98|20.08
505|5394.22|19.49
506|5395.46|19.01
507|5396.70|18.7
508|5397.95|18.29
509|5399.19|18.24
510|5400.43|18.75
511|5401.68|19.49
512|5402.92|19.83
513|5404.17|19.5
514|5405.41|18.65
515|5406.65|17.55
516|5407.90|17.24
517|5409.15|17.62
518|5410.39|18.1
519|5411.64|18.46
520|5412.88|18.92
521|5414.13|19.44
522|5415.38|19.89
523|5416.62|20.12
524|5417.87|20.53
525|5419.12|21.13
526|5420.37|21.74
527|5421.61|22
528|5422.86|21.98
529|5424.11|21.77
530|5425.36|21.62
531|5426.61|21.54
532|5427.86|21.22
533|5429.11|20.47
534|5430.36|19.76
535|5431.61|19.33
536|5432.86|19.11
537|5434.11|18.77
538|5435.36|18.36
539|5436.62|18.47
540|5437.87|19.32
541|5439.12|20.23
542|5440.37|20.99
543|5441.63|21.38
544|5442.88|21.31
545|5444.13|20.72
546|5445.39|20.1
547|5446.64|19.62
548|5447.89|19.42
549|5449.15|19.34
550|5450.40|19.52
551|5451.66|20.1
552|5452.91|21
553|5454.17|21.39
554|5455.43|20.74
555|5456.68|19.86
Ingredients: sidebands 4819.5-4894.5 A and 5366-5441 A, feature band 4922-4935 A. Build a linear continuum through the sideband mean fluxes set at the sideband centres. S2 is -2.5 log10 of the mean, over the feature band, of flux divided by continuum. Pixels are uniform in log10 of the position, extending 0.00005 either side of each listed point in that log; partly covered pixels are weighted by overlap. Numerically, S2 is 0.041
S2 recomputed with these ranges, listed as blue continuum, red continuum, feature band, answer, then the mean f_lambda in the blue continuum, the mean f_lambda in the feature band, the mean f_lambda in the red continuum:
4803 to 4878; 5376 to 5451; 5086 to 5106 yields 0.094 mag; 20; 18.3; 20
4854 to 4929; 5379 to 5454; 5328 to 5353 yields 0.032 mag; 19.1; 19.3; 20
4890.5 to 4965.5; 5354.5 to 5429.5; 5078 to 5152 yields 0.120 mag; 19.2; 17.5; 20.1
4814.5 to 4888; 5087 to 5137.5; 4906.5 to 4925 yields 0.049 mag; 19.9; 18.5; 17.8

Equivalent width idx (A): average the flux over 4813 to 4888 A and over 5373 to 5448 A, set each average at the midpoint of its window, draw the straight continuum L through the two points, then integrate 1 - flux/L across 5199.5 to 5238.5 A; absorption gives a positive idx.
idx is 3.8 A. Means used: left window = 19.9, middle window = 18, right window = 19.9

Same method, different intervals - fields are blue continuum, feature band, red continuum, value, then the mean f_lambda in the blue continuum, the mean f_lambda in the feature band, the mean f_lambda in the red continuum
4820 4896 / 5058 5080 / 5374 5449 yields 1.46 A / 19.6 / 18.4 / 20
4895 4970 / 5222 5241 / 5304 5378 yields 0.96 A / 19.3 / 18.9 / 20.2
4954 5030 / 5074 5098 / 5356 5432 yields 0.77 A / 18.6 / 18.4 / 20.1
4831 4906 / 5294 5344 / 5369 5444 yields -0.60 A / 19.6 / 20.1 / 19.9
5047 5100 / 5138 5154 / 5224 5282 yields 2.27 A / 18.6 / 16.2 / 19.2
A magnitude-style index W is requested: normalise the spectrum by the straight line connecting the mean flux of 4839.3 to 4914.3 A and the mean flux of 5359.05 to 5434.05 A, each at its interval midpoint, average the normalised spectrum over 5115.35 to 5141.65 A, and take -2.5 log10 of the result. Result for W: 0.15 mag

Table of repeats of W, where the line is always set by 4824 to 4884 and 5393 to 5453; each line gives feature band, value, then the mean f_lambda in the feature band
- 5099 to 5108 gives 0.10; 18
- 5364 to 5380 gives 0.01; 19.6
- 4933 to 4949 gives 0.03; 19.1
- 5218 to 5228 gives 0.02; 19.4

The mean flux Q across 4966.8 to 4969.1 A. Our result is 19.5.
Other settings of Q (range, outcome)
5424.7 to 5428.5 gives 21.4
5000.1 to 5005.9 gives 18.3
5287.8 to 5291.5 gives 20.9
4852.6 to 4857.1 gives 20.9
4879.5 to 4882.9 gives 20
